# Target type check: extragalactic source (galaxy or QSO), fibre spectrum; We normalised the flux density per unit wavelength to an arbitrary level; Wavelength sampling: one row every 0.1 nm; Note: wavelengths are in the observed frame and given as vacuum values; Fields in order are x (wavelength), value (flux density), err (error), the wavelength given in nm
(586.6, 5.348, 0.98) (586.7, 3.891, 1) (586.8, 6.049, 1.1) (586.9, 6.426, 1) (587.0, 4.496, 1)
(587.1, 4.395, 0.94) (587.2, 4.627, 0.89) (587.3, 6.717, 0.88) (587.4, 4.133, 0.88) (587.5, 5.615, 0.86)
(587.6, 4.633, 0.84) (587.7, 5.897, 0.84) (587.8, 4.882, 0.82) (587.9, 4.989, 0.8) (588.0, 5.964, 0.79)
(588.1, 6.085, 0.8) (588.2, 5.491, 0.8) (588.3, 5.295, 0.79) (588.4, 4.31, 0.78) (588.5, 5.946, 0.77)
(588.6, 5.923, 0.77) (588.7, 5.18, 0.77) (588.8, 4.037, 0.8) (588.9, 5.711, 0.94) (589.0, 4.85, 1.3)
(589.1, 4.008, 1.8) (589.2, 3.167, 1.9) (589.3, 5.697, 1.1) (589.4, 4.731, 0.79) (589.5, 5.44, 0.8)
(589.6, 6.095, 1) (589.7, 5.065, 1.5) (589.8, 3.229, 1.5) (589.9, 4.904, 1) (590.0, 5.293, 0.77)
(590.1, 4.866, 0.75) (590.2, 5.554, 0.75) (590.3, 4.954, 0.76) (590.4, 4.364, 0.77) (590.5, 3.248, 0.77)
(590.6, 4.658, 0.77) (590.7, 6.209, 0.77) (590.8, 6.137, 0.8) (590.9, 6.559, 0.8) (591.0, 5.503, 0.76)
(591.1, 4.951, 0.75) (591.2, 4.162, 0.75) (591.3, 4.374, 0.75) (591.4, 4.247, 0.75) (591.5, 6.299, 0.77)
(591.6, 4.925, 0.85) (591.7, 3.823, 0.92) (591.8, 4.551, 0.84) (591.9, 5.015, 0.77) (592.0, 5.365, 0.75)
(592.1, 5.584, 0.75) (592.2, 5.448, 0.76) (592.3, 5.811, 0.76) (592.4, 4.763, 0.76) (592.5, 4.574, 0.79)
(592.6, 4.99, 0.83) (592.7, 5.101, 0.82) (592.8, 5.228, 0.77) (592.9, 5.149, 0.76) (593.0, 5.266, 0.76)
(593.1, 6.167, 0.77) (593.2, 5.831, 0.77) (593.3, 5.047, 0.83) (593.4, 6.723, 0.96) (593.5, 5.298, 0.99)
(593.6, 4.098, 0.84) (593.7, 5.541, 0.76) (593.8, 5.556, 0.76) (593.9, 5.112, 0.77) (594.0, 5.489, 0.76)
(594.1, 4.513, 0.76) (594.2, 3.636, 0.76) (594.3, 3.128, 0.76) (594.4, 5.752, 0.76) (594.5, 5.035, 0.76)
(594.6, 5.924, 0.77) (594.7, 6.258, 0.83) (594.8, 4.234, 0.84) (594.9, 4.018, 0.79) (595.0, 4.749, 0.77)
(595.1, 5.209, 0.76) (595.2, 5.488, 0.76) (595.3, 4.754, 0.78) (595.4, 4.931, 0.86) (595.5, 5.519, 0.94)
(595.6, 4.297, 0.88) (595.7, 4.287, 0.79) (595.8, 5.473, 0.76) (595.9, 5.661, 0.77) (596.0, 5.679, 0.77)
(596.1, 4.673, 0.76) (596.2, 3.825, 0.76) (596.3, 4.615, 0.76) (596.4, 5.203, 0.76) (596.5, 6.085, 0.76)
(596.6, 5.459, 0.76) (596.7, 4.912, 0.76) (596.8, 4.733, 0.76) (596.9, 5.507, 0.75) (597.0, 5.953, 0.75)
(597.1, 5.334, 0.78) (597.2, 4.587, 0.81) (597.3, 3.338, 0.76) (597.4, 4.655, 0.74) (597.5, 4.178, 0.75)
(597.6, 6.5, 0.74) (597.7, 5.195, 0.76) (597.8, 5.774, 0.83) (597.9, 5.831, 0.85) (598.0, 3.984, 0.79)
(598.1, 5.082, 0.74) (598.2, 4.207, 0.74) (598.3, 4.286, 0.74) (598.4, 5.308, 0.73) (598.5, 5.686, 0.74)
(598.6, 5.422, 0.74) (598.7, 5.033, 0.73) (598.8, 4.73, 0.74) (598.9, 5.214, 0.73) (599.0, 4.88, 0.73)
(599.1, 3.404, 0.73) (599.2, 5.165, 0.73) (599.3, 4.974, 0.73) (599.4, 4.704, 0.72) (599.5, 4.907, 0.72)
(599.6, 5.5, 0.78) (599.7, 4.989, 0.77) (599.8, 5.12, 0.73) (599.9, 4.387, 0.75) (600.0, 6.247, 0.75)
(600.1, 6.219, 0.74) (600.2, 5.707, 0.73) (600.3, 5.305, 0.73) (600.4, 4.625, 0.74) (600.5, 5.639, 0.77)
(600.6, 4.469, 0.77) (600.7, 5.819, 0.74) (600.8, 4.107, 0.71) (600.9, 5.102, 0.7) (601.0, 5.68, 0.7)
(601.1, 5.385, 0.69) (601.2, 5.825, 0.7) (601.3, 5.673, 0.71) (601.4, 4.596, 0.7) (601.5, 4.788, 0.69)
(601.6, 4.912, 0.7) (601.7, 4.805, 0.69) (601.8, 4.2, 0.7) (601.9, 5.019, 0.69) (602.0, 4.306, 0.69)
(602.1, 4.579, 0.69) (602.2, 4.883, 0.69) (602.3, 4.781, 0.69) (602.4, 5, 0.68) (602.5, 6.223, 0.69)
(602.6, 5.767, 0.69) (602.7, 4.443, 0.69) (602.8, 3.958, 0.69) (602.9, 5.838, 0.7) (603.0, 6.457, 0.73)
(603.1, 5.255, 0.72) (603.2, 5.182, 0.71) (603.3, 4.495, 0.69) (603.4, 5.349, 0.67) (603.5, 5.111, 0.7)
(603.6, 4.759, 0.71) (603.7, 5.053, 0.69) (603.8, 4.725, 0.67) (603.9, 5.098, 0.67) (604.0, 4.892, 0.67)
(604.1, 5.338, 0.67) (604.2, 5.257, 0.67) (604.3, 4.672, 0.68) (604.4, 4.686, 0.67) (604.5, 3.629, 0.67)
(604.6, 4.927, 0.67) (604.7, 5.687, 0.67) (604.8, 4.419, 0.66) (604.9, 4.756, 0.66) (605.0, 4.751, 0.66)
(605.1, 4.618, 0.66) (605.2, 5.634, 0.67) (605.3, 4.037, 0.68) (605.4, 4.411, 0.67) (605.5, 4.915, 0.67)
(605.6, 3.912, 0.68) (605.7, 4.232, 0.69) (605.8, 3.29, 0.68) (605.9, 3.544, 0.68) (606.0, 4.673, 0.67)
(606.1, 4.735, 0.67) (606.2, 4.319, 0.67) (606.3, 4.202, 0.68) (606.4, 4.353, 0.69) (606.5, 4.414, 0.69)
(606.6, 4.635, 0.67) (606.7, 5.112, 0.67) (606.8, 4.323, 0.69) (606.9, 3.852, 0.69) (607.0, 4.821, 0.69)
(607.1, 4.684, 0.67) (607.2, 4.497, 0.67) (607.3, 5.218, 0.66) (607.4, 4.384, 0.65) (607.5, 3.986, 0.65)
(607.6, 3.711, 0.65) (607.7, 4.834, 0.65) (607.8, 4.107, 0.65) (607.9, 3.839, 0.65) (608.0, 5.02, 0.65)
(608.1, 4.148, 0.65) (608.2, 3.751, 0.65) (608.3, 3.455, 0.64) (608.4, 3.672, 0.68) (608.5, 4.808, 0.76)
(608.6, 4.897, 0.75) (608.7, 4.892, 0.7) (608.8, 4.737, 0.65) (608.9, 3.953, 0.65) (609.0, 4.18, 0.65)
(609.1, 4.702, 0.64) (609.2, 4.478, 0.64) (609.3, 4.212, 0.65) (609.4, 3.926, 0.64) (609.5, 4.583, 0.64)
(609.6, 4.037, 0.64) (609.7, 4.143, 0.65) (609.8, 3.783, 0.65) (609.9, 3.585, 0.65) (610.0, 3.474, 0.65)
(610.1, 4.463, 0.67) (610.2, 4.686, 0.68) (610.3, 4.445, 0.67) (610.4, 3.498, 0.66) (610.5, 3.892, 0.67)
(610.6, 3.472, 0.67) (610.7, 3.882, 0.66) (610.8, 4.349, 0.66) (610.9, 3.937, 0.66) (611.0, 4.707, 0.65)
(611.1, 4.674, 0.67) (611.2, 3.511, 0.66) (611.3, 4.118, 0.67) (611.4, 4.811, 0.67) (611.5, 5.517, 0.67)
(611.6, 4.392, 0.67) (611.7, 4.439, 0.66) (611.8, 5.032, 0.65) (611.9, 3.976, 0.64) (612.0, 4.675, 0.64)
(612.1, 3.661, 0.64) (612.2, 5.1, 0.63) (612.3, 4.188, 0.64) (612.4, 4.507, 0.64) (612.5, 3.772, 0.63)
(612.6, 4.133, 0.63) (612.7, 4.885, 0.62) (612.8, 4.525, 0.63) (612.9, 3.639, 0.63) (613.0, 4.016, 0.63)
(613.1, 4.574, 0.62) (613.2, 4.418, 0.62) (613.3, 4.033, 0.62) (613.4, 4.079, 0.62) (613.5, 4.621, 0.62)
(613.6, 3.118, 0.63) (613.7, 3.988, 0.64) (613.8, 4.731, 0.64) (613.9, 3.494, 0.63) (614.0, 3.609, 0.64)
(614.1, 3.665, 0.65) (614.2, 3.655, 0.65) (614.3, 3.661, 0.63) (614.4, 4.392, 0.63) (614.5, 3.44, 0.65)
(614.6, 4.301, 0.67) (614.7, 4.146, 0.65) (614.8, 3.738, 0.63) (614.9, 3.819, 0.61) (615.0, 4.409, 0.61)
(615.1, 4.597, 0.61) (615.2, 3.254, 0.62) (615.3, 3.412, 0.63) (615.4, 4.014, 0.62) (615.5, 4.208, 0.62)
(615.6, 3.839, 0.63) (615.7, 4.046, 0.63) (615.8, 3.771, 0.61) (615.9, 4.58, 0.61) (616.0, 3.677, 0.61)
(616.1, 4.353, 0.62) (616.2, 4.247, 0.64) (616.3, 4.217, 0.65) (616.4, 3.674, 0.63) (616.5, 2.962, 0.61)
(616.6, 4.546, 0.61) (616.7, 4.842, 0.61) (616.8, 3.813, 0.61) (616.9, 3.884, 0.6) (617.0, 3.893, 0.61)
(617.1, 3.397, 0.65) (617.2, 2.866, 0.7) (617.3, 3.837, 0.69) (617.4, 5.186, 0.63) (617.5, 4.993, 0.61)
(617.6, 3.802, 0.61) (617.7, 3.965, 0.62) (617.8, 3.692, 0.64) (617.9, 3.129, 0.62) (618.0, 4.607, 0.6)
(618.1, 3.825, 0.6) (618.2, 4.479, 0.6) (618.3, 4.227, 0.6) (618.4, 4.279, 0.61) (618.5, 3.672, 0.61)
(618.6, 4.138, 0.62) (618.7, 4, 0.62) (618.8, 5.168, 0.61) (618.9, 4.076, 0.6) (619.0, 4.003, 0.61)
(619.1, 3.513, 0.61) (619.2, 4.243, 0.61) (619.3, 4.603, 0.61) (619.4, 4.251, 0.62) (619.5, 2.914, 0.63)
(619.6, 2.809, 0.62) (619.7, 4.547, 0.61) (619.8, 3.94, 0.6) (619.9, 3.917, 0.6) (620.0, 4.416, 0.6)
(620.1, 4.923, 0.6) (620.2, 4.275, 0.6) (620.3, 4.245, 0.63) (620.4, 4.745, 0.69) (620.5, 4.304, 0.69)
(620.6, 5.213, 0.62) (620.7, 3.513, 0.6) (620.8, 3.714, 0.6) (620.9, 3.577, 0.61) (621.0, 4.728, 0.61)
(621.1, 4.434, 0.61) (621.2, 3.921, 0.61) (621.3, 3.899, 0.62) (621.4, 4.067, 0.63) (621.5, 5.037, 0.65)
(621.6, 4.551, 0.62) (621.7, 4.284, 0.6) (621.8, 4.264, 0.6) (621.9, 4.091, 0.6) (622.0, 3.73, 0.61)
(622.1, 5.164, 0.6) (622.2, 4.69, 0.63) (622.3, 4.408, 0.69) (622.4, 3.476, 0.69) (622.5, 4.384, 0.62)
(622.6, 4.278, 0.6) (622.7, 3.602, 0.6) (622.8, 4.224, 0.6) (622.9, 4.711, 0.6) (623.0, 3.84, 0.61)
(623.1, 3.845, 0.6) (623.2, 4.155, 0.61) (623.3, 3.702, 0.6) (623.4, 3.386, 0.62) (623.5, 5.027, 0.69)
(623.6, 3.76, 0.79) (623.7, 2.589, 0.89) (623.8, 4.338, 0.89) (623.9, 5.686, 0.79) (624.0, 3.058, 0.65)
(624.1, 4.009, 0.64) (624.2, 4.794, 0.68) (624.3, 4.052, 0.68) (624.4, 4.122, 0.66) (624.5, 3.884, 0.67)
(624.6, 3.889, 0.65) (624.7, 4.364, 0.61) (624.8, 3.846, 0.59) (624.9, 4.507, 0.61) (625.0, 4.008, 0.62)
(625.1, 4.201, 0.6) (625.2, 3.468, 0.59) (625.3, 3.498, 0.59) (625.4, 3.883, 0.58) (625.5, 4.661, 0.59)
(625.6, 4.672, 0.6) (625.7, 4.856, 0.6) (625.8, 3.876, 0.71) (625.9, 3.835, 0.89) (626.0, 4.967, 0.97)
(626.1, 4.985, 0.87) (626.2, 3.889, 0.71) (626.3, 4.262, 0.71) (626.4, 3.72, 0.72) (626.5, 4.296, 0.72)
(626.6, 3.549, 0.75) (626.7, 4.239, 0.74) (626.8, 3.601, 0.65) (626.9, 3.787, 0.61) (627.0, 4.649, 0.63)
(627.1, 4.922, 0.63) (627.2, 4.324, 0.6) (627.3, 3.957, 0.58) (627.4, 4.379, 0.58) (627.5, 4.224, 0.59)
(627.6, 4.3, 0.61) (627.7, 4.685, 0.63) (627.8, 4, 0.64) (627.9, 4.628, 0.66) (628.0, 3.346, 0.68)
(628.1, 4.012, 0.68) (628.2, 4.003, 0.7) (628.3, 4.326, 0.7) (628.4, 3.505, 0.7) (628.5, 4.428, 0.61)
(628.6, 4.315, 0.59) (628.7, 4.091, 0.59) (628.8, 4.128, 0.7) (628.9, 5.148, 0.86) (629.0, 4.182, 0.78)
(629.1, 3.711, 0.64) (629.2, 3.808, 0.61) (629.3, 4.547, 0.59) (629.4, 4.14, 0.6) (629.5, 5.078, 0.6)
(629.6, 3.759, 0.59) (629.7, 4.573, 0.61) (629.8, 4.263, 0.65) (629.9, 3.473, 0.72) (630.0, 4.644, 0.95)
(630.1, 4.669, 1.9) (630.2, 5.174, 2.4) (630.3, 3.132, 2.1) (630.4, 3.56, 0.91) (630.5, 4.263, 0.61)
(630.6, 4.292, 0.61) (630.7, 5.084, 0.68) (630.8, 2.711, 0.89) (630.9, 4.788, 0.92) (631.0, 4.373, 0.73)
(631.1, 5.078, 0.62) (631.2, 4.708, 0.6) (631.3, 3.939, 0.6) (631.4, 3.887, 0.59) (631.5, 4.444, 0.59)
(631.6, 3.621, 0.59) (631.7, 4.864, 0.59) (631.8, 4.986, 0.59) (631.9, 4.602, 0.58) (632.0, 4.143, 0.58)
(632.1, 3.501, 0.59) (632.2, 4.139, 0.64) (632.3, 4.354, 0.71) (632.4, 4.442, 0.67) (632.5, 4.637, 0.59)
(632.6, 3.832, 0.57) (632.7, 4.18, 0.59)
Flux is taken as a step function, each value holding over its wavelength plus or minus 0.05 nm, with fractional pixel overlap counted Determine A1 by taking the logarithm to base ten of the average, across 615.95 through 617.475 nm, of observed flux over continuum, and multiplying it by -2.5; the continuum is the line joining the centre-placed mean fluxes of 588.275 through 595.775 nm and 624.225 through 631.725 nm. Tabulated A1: 0.125 mag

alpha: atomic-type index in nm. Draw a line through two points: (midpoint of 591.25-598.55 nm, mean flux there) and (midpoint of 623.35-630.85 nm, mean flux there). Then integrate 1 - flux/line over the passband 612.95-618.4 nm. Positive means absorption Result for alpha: 0.58 nm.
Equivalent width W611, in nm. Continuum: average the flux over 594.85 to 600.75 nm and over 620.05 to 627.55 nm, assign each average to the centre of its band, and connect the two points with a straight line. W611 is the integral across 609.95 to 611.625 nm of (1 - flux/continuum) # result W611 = 0.14 nm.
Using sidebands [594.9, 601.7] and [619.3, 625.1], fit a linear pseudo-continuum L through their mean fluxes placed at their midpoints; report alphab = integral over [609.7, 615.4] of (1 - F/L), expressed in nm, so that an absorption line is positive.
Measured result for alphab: 0.50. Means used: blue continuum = 5.06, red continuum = 4.15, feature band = 4.12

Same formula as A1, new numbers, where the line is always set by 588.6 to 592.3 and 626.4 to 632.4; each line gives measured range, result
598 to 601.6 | -0.06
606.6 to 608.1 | 0.05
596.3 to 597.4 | -0.05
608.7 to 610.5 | 0.10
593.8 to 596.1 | -0.02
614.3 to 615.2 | 0.12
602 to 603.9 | -0.08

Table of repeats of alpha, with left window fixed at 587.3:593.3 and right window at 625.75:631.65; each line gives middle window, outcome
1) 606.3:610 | 0.30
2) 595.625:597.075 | -0.05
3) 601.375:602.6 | -0.01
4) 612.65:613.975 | 0.12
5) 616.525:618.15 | 0.17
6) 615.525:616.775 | 0.12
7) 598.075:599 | -0.01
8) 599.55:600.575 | -0.10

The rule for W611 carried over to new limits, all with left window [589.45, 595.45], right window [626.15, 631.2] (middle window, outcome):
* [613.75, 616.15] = 0.31 nm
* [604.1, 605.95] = 0.09 nm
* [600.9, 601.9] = -0.05 nm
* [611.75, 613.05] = 0.08 nm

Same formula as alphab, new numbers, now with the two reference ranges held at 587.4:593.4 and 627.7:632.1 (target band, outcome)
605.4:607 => 0.15 nm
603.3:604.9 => -0.03 nm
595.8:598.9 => -0.06 nm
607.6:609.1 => 0.13 nm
